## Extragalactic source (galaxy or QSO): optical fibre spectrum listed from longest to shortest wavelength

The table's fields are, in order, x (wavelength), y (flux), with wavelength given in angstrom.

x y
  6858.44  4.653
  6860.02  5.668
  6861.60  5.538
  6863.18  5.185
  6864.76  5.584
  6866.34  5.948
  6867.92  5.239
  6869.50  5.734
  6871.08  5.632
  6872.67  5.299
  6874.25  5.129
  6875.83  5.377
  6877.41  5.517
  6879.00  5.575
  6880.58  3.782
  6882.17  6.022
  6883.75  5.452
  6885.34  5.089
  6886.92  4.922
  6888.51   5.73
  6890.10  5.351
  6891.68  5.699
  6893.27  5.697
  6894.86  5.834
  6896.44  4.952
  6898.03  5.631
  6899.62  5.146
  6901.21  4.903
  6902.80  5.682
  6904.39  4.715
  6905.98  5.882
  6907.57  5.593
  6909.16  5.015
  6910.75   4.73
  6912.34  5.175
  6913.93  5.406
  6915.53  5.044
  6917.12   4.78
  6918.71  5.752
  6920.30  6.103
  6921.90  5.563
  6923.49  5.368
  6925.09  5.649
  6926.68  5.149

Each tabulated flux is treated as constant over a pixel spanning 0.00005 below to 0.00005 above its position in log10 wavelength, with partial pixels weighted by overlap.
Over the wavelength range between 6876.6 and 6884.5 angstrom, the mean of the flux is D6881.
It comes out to 5.27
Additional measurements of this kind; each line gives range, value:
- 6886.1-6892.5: 5.43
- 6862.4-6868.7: 5.49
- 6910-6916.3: 5.09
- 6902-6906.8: 5.43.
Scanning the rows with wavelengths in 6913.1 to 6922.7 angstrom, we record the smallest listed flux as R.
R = 4.78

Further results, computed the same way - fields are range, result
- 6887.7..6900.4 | 4.952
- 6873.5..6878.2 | 5.129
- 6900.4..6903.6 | 4.903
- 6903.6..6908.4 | 4.715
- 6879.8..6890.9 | 3.782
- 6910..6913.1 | 4.73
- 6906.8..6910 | 5.015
